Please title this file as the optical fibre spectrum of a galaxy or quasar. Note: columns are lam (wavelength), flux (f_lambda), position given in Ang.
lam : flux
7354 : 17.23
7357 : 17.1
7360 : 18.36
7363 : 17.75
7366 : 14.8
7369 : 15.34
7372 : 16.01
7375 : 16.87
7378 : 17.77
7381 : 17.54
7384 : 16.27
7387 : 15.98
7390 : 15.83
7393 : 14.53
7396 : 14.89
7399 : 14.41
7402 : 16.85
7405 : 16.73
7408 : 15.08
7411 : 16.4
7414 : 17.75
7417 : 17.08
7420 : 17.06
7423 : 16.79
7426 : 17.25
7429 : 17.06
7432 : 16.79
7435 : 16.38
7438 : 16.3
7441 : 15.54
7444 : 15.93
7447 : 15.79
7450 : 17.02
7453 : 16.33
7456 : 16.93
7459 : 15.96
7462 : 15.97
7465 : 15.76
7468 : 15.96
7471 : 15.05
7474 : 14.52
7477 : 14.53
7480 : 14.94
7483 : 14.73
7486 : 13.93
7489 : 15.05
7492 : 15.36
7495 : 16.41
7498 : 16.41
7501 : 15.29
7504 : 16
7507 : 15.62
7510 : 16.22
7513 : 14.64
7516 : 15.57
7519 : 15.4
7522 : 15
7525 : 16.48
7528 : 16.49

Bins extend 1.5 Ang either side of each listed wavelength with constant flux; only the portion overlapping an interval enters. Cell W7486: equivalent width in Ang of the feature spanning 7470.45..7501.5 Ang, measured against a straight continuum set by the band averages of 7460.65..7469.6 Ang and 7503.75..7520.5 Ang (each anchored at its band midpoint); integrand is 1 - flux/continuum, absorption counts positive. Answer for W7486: 1.23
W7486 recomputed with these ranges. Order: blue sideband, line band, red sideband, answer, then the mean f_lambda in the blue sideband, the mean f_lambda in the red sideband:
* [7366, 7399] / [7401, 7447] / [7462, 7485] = -2.9 Ang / 16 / 15.1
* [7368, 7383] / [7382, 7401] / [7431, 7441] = 1.4 Ang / 16.7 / 16.3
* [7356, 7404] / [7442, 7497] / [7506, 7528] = 1.0 Ang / 16.3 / 15.6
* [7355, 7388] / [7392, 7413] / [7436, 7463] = 1.1 Ang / 16.7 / 16.2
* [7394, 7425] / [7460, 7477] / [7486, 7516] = 0.5 Ang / 16.3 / 15.6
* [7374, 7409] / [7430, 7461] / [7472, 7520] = -1.3 Ang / 16.1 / 15.3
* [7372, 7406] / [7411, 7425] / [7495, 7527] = -0.9 Ang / 16.1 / 15.7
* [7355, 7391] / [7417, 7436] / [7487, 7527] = -0.8 Ang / 16.7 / 15.6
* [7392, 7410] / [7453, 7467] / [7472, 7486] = -1.3 Ang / 15.5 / 14.6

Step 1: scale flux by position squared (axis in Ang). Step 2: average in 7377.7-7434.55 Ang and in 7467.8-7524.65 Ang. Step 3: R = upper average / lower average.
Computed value 0.96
